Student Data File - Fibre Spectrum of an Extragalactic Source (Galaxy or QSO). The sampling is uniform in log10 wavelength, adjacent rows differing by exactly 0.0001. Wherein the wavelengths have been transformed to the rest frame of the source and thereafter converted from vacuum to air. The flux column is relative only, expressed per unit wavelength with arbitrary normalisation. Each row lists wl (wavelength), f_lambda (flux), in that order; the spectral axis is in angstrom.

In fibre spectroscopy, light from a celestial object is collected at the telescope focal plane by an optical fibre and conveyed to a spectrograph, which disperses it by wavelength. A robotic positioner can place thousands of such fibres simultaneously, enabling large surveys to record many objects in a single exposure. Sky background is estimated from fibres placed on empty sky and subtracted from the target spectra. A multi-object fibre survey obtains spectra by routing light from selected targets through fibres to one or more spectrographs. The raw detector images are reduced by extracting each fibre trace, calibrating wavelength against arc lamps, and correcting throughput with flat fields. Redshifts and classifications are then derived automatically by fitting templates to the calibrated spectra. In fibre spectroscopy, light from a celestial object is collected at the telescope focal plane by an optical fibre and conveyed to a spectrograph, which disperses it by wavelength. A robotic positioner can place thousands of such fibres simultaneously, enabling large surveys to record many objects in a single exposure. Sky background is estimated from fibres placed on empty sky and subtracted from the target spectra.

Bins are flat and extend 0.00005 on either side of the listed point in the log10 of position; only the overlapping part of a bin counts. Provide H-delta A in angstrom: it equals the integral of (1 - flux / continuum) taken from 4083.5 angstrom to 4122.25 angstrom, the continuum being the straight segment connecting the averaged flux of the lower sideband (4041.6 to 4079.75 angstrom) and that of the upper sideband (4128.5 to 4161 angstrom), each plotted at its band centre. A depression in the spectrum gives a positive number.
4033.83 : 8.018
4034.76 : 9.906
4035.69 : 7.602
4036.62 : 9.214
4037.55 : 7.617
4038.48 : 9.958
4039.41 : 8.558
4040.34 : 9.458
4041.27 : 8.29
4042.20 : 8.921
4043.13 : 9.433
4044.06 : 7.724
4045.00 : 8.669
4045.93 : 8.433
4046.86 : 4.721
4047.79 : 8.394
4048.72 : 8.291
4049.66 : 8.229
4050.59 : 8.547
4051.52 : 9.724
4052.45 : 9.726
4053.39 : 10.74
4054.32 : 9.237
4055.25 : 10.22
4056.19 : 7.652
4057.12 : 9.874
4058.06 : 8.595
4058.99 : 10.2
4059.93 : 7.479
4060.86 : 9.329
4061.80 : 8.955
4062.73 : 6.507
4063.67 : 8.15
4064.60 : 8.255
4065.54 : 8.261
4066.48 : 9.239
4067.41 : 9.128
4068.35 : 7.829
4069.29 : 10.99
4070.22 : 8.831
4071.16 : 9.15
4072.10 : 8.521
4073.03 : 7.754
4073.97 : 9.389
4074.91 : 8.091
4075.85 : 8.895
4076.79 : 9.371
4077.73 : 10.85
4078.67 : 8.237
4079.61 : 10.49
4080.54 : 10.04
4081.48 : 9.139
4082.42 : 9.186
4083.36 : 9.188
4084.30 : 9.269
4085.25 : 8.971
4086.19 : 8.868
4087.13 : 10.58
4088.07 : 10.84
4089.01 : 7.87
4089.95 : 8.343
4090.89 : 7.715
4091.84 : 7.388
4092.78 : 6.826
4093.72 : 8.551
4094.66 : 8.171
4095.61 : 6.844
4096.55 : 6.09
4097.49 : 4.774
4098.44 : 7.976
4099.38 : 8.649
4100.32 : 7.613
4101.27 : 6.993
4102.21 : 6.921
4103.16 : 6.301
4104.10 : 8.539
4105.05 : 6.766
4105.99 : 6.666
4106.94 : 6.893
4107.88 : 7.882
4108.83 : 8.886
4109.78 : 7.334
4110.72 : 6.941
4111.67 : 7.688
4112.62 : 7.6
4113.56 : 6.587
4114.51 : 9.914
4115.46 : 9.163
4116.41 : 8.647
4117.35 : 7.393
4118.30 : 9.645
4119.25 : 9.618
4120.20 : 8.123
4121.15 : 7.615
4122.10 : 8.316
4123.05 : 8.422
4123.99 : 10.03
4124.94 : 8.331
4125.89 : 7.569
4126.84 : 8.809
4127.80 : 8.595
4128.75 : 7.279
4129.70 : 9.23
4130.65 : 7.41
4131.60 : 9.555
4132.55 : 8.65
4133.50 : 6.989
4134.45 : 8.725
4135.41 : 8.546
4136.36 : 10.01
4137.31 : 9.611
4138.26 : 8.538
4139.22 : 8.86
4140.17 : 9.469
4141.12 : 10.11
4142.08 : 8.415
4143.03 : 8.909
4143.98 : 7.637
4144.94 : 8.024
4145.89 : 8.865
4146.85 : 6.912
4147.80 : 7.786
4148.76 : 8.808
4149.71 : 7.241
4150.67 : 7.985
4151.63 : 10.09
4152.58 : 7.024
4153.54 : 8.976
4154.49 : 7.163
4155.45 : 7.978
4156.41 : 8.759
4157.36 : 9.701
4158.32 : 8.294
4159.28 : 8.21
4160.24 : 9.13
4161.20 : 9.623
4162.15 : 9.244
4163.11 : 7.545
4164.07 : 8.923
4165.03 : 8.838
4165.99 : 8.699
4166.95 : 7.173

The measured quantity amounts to 3.1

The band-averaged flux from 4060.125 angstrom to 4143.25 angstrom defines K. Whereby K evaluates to 8.42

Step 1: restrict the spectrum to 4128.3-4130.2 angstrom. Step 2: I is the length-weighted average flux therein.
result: 8.26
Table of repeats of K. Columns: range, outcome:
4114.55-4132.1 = 8.58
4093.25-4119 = 7.63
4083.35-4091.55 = 9.02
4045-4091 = 8.91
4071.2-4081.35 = 9.17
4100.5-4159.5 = 8.25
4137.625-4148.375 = 8.52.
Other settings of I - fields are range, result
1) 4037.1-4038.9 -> 8.77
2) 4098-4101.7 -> 7.82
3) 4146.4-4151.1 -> 7.75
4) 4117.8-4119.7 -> 9.59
